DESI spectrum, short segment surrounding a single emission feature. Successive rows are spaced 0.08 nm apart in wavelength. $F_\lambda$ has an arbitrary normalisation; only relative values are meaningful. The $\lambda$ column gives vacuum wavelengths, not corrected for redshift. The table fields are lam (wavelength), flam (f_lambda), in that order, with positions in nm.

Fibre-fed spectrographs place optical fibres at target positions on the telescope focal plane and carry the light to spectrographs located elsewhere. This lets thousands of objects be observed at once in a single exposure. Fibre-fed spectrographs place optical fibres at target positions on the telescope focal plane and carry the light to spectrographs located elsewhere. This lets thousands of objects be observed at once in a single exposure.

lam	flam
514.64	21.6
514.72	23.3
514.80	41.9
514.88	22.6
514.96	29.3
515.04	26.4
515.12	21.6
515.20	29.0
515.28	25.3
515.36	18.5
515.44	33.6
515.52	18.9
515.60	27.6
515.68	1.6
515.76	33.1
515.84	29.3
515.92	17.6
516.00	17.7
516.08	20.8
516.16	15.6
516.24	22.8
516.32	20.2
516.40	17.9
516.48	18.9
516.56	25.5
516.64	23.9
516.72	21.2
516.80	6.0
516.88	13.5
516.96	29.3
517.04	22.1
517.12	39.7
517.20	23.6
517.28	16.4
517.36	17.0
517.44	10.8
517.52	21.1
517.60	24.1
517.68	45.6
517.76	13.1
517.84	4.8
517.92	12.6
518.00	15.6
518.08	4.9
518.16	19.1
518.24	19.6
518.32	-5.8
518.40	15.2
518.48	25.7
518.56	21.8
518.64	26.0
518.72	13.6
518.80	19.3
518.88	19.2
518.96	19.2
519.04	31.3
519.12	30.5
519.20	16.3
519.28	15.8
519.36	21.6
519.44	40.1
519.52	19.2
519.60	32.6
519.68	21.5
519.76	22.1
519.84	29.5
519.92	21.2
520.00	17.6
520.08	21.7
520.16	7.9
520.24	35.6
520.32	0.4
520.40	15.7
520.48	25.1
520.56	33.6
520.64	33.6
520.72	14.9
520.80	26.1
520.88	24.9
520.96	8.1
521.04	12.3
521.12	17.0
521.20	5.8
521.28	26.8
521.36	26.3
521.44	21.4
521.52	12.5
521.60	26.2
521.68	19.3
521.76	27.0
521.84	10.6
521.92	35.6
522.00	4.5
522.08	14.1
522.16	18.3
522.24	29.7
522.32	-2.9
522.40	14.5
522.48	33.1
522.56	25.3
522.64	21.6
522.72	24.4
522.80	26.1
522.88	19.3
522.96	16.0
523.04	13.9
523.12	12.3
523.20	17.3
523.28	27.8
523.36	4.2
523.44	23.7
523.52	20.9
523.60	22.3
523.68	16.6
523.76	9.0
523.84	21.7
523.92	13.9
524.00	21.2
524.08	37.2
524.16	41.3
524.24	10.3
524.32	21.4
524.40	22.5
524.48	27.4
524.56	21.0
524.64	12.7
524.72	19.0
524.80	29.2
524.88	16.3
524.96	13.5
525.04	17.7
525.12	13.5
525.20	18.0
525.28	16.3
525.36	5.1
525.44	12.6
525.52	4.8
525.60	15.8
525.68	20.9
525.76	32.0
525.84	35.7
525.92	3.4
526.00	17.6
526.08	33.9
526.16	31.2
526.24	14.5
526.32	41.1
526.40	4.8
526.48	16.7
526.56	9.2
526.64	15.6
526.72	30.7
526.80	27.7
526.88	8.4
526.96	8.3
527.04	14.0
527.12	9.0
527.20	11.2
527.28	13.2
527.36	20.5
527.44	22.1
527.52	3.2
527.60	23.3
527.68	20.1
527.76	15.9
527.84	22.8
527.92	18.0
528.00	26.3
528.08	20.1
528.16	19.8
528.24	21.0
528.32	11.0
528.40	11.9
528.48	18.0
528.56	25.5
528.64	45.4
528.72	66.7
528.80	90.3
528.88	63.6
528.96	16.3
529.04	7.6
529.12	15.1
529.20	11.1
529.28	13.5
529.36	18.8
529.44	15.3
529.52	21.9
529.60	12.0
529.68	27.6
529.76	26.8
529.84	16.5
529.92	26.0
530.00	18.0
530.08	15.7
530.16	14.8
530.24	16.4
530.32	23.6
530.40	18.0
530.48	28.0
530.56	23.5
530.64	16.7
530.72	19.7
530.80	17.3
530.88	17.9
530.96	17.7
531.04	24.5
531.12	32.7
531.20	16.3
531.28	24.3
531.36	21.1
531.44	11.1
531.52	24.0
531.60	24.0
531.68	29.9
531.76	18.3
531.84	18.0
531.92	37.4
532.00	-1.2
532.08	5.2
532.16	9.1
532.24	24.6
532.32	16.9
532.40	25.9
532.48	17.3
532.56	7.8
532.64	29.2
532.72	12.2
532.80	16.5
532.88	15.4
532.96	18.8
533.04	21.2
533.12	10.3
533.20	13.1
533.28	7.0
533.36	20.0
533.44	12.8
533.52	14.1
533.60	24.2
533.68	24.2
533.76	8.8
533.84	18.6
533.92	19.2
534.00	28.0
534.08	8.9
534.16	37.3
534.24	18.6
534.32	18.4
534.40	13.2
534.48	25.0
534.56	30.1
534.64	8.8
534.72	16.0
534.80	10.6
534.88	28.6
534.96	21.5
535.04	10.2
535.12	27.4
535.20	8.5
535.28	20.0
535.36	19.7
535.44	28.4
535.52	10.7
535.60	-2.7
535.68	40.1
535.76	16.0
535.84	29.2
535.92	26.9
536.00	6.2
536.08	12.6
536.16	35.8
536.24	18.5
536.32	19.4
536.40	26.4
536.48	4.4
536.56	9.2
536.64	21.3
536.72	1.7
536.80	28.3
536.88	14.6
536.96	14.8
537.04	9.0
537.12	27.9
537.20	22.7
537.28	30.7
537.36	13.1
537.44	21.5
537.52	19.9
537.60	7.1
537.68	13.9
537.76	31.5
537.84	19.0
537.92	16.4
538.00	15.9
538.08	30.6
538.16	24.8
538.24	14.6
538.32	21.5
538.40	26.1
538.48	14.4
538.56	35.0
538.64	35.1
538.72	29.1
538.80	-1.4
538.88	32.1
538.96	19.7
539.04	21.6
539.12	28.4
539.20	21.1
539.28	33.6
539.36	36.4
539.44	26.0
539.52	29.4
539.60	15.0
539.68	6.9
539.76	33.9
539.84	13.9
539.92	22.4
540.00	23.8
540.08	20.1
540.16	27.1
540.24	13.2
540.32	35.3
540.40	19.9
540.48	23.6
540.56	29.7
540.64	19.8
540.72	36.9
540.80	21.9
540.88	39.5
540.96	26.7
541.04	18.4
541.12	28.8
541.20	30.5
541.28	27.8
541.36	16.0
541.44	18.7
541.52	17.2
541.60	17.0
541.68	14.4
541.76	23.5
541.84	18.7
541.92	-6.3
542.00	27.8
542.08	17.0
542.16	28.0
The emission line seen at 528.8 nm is H-beta 4861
